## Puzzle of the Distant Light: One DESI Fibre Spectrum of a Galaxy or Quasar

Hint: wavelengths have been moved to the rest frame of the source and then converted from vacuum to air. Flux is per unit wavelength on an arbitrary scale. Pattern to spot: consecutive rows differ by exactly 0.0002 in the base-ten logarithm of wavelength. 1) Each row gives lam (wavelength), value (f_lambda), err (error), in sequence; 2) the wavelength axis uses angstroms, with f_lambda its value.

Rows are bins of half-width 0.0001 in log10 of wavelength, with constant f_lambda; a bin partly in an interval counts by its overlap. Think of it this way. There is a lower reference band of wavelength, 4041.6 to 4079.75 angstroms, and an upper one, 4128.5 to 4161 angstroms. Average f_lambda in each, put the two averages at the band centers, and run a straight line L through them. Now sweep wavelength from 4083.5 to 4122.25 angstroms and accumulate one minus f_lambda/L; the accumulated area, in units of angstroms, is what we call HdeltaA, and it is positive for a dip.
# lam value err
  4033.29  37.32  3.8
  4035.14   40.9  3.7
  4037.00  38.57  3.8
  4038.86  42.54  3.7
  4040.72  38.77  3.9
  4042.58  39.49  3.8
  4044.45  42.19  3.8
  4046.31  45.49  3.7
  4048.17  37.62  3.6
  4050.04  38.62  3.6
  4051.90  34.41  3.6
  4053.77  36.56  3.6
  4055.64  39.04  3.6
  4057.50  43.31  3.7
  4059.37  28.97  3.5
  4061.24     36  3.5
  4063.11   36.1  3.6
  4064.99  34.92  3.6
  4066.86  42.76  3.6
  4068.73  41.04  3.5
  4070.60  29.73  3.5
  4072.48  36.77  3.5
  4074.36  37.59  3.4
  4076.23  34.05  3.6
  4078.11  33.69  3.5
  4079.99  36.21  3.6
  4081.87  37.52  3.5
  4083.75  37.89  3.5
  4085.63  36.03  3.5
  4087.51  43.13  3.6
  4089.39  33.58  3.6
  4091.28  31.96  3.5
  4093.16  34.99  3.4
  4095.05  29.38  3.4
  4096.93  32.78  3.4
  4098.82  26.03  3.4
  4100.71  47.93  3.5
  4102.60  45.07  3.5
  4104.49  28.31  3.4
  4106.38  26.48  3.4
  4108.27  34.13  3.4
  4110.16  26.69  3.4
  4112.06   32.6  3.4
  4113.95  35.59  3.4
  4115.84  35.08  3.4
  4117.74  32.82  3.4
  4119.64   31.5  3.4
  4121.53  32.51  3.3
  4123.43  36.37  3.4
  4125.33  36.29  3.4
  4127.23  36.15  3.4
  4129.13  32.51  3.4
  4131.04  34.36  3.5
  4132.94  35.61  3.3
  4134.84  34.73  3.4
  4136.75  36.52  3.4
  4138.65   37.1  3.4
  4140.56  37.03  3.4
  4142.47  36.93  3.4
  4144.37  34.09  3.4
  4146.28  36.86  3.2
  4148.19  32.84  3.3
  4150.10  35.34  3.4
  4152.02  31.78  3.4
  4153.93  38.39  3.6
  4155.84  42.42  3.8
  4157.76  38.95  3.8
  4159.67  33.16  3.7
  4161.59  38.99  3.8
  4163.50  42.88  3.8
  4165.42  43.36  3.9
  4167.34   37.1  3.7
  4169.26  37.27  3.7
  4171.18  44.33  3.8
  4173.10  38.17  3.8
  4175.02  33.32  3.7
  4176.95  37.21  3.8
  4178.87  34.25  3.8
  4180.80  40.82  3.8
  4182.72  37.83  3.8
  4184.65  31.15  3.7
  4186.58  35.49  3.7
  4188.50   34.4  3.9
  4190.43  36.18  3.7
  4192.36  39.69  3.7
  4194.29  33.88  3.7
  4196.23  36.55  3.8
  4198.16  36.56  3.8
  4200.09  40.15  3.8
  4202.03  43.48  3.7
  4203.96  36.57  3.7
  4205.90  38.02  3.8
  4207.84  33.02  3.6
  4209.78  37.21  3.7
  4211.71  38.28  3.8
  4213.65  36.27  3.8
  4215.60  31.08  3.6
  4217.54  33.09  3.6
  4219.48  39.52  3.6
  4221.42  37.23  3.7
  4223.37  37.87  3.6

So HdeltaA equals 2.8 angstroms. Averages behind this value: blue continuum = 37.4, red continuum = 35.9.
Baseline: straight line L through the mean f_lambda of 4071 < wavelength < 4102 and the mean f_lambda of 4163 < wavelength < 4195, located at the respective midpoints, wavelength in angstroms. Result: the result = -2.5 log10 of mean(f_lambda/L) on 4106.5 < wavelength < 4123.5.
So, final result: 0.11 mag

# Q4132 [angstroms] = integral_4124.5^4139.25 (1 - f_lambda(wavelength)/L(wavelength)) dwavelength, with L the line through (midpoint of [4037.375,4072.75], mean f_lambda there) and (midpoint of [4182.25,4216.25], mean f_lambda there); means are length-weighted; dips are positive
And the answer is 0.75 angstroms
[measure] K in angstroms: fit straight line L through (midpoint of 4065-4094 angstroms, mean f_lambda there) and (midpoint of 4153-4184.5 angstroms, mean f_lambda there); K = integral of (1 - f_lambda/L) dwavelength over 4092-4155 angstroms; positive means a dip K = 5.11 angstroms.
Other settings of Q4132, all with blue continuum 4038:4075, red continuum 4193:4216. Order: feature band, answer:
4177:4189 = 0.4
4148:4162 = 0.3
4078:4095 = 0.9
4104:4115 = 2.0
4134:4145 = 0.4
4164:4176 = -0.6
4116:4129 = 1.2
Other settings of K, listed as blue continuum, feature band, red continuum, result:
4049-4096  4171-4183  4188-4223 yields -0.31 angstroms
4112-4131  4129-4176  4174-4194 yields -2.60 angstroms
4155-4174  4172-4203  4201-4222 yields 1.08 angstroms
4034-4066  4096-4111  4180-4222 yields 1.72 angstroms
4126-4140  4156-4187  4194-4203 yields -0.65 angstroms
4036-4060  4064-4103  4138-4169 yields 2.27 angstroms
